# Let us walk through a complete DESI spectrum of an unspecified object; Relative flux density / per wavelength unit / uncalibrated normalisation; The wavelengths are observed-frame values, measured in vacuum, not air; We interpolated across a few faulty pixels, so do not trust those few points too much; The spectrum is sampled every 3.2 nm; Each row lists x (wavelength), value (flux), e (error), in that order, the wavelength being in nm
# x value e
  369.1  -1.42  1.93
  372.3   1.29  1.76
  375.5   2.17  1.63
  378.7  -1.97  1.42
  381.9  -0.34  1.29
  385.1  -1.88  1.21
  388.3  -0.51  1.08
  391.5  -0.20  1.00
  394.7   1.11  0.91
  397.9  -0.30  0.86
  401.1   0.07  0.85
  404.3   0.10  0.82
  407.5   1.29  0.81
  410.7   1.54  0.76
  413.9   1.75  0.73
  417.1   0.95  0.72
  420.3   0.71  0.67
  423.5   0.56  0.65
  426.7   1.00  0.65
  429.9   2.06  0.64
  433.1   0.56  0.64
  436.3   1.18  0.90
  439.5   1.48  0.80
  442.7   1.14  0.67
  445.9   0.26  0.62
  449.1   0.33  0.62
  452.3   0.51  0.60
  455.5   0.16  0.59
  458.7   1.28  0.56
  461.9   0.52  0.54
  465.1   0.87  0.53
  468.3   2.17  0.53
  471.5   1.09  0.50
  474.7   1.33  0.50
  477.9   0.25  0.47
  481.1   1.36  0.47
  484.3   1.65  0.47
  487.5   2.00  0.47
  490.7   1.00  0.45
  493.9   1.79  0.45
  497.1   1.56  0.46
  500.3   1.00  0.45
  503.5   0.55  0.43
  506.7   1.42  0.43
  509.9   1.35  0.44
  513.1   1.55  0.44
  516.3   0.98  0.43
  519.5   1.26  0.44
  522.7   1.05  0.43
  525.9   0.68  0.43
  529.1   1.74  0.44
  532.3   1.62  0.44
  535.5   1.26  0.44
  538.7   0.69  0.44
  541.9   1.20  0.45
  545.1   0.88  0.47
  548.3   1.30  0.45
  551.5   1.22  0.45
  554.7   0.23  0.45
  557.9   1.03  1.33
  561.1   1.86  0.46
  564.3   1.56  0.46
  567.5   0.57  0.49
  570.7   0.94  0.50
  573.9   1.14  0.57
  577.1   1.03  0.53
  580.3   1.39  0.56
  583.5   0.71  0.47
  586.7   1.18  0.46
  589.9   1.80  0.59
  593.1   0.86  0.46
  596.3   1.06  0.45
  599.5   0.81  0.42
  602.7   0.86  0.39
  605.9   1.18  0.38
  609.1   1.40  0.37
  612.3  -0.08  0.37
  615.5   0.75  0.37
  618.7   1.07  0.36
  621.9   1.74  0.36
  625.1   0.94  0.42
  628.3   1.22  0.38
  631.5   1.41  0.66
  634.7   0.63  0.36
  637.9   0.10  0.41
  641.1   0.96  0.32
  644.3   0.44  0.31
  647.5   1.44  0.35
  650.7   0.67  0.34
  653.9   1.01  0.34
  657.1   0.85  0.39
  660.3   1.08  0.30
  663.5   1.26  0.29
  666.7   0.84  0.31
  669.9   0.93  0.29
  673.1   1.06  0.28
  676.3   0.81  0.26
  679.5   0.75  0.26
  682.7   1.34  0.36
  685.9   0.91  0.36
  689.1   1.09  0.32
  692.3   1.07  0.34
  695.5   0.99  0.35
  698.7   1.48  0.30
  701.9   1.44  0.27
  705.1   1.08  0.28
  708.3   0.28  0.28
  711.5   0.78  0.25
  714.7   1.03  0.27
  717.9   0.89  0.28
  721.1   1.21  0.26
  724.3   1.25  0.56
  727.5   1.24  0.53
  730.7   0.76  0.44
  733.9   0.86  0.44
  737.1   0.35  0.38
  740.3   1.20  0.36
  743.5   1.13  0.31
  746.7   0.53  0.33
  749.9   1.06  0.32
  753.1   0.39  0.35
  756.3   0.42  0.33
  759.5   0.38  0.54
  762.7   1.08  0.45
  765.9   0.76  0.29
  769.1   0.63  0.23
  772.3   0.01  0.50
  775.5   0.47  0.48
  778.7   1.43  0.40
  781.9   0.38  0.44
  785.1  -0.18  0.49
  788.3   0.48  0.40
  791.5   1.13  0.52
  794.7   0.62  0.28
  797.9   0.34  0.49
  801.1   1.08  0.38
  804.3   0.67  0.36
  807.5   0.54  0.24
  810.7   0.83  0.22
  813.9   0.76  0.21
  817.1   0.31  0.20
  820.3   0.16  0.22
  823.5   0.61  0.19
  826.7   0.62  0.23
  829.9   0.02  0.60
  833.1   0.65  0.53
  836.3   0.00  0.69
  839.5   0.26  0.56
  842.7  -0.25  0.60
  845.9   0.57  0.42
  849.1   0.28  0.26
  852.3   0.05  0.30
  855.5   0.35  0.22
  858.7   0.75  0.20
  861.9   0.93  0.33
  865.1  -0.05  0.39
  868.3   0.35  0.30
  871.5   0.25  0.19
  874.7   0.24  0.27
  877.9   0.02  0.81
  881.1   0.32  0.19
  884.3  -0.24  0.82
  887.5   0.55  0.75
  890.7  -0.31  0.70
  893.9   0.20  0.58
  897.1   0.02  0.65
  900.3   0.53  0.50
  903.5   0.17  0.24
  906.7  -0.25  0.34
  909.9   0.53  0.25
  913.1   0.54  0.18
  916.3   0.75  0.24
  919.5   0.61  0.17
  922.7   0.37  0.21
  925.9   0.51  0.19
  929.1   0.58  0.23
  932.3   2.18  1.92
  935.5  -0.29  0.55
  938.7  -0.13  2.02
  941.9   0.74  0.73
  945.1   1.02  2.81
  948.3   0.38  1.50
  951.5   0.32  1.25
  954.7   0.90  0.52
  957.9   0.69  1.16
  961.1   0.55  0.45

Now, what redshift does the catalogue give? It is 0.071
